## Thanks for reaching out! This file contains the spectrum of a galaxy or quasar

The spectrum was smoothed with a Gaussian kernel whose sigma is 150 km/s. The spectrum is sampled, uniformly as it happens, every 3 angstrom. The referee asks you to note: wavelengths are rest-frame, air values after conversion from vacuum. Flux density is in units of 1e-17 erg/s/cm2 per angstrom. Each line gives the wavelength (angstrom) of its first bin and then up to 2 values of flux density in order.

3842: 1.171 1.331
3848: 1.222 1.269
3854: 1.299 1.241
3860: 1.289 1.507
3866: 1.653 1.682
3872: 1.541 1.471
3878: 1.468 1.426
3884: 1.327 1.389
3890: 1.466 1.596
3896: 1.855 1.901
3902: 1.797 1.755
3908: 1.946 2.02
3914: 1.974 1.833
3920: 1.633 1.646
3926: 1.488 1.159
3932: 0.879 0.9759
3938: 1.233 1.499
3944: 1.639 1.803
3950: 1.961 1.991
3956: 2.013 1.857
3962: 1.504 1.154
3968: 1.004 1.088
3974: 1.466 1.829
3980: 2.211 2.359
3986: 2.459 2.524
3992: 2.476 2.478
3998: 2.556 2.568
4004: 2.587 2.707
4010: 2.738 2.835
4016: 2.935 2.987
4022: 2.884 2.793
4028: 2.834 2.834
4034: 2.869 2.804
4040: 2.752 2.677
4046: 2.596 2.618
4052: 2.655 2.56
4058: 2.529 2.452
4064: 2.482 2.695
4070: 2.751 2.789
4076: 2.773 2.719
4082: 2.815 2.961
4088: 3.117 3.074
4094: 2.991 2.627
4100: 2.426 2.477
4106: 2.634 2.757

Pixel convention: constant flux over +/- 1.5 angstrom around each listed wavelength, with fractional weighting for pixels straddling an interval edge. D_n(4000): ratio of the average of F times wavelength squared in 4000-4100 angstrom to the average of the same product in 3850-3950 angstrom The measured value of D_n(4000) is 1.9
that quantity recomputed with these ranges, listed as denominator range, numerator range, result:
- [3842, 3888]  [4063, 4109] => 2.20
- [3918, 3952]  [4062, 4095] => 2.08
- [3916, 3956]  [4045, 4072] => 1.80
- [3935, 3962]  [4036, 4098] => 1.71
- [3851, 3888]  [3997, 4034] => 2.09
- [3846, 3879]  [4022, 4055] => 2.11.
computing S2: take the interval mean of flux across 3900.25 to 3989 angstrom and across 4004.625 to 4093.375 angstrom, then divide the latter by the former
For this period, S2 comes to 1.65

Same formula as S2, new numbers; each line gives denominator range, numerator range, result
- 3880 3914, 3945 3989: 1.05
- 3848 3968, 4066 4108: 1.78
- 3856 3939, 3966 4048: 1.60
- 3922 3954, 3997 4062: 1.85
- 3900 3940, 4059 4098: 1.78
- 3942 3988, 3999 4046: 1.58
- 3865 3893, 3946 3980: 1.09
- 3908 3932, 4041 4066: 1.57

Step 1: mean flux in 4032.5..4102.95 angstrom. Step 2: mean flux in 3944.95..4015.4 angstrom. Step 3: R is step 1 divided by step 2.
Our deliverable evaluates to 1.30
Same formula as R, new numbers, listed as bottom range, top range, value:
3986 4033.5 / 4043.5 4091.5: 1.00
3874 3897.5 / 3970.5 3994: 1.40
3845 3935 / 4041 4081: 1.73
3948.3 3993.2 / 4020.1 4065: 1.45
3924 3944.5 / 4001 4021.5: 2.21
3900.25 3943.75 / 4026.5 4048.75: 1.76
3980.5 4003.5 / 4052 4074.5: 1.05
